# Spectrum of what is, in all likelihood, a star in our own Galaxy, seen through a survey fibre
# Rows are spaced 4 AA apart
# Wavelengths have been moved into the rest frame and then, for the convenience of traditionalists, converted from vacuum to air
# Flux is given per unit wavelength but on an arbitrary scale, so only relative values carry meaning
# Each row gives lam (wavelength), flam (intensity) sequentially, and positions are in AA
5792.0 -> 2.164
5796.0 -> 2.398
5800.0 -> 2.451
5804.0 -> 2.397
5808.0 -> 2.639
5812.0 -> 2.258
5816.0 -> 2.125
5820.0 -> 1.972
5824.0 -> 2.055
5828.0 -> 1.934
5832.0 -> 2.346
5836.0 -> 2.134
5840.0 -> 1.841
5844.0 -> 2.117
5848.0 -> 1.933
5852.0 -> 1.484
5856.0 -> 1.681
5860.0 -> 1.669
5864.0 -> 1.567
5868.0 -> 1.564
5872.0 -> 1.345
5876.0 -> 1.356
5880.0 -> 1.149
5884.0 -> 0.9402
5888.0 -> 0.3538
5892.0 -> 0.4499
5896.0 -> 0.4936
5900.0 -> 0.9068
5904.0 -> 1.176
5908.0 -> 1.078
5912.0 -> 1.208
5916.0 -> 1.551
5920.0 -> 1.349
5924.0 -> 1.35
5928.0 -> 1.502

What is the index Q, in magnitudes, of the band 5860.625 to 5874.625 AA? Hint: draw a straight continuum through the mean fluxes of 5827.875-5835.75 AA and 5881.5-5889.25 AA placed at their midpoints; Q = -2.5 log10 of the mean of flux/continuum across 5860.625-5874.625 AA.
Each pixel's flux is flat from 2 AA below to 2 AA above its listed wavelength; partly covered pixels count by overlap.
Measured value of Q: -0.248 mag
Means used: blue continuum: 2.19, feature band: 1.5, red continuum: 0.708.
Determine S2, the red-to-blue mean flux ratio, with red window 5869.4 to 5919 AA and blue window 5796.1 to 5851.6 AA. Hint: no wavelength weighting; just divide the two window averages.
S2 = 0.47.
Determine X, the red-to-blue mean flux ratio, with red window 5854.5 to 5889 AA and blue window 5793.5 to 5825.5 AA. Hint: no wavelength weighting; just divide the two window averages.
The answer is 0.57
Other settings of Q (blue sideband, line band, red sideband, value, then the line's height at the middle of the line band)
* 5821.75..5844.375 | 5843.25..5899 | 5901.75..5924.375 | 0.343 mag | 1.69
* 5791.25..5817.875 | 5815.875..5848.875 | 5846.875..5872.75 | -0.042 mag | 1.98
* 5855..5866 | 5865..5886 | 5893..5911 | 0.079 mag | 1.37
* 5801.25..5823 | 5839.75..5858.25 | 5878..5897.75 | -0.202 mag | 1.5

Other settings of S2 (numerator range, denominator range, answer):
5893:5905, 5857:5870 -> 0.50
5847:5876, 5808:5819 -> 0.70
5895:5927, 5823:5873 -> 0.64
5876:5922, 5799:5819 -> 0.42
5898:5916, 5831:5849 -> 0.55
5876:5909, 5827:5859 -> 0.44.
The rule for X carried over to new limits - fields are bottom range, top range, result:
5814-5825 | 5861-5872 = 0.75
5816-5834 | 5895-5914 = 0.48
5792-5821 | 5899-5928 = 0.54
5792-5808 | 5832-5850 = 0.85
